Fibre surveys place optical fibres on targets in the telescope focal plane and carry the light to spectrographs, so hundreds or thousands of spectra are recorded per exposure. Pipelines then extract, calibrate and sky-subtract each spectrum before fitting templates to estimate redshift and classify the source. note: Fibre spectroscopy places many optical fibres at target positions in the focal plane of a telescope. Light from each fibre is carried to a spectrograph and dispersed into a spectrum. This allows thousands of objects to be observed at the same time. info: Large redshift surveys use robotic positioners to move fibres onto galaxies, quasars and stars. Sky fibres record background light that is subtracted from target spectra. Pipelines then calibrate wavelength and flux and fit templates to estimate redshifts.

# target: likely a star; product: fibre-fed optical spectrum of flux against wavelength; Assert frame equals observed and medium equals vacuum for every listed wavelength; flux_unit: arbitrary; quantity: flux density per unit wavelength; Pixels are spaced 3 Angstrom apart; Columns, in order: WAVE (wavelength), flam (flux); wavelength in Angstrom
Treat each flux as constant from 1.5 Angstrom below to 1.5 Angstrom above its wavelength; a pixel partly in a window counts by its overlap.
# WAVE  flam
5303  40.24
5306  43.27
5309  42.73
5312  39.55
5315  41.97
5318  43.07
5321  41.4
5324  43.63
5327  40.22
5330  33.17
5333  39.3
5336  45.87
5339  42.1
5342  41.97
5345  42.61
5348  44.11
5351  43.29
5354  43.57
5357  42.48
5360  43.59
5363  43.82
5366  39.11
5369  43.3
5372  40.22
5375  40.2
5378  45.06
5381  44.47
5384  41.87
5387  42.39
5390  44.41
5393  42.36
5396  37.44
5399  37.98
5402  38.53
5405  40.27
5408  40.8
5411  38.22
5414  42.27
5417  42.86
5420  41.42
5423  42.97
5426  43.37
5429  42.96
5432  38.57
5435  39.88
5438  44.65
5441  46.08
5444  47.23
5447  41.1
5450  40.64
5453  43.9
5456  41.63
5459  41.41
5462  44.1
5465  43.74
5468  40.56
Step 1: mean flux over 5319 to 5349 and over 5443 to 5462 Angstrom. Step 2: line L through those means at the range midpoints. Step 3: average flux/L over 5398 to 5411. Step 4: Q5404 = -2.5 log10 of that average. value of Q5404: 0.08 mag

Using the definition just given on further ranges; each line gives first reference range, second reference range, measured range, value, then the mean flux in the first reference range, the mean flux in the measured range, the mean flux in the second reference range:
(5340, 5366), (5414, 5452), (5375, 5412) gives 0.042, 42.9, 41.2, 42.6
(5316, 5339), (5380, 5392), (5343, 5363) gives -0.033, 41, 43.3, 43.2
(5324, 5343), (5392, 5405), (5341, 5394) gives -0.076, 40.6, 42.7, 39.1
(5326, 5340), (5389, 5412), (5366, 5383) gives -0.061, 40.1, 42.3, 39.9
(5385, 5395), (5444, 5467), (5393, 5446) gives 0.030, 42.7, 41.5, 42.6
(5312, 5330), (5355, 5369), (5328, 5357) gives 0.000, 41.1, 41.8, 42.4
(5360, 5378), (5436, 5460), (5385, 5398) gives 0.019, 41.8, 41.5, 43.3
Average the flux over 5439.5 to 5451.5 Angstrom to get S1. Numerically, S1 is 43.8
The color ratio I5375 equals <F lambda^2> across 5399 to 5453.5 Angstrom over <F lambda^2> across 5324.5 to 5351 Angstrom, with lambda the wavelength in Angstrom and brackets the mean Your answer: 1.0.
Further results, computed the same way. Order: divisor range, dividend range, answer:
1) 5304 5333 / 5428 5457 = 1.09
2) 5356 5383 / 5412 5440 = 1.01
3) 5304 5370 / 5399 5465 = 1.04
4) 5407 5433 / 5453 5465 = 1.04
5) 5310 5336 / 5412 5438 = 1.07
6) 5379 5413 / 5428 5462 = 1.06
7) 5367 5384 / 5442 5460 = 1.04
